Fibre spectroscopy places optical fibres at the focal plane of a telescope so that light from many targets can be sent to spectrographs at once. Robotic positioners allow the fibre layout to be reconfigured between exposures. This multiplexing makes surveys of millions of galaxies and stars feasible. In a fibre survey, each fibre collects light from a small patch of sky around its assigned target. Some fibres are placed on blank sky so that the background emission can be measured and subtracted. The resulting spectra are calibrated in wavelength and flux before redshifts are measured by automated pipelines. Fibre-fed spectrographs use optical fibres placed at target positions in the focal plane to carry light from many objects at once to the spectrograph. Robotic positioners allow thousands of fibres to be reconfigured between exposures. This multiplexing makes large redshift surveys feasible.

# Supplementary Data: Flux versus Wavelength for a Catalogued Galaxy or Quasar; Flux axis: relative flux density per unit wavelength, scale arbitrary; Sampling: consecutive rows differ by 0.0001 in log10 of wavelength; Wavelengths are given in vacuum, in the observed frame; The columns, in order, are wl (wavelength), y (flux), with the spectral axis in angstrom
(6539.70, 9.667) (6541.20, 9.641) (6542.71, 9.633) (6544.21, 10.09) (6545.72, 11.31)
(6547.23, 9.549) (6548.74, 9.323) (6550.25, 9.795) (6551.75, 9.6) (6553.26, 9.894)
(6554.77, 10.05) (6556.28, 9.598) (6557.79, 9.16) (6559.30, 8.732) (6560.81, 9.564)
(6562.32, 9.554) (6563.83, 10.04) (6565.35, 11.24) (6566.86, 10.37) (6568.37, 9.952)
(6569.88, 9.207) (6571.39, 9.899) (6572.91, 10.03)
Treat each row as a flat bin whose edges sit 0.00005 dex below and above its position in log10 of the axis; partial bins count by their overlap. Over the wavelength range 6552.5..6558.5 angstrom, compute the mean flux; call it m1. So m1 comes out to 9.67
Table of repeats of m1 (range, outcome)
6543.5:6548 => 10.3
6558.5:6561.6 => 9.16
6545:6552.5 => 9.91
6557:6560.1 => 8.96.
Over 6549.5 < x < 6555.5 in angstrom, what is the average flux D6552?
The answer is 9.84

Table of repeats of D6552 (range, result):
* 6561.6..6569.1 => 10.2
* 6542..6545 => 9.89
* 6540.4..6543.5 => 9.67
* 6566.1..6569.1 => 10.2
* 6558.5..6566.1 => 9.81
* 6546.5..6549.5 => 9.42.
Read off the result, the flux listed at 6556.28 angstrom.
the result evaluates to 9.598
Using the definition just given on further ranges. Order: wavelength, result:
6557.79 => 9.16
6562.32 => 9.554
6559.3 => 8.732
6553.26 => 9.894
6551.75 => 9.6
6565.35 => 11.24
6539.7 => 9.667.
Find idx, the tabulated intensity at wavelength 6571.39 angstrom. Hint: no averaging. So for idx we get 9.899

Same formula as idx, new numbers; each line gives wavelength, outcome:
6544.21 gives 10.09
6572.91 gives 10.03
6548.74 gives 9.323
